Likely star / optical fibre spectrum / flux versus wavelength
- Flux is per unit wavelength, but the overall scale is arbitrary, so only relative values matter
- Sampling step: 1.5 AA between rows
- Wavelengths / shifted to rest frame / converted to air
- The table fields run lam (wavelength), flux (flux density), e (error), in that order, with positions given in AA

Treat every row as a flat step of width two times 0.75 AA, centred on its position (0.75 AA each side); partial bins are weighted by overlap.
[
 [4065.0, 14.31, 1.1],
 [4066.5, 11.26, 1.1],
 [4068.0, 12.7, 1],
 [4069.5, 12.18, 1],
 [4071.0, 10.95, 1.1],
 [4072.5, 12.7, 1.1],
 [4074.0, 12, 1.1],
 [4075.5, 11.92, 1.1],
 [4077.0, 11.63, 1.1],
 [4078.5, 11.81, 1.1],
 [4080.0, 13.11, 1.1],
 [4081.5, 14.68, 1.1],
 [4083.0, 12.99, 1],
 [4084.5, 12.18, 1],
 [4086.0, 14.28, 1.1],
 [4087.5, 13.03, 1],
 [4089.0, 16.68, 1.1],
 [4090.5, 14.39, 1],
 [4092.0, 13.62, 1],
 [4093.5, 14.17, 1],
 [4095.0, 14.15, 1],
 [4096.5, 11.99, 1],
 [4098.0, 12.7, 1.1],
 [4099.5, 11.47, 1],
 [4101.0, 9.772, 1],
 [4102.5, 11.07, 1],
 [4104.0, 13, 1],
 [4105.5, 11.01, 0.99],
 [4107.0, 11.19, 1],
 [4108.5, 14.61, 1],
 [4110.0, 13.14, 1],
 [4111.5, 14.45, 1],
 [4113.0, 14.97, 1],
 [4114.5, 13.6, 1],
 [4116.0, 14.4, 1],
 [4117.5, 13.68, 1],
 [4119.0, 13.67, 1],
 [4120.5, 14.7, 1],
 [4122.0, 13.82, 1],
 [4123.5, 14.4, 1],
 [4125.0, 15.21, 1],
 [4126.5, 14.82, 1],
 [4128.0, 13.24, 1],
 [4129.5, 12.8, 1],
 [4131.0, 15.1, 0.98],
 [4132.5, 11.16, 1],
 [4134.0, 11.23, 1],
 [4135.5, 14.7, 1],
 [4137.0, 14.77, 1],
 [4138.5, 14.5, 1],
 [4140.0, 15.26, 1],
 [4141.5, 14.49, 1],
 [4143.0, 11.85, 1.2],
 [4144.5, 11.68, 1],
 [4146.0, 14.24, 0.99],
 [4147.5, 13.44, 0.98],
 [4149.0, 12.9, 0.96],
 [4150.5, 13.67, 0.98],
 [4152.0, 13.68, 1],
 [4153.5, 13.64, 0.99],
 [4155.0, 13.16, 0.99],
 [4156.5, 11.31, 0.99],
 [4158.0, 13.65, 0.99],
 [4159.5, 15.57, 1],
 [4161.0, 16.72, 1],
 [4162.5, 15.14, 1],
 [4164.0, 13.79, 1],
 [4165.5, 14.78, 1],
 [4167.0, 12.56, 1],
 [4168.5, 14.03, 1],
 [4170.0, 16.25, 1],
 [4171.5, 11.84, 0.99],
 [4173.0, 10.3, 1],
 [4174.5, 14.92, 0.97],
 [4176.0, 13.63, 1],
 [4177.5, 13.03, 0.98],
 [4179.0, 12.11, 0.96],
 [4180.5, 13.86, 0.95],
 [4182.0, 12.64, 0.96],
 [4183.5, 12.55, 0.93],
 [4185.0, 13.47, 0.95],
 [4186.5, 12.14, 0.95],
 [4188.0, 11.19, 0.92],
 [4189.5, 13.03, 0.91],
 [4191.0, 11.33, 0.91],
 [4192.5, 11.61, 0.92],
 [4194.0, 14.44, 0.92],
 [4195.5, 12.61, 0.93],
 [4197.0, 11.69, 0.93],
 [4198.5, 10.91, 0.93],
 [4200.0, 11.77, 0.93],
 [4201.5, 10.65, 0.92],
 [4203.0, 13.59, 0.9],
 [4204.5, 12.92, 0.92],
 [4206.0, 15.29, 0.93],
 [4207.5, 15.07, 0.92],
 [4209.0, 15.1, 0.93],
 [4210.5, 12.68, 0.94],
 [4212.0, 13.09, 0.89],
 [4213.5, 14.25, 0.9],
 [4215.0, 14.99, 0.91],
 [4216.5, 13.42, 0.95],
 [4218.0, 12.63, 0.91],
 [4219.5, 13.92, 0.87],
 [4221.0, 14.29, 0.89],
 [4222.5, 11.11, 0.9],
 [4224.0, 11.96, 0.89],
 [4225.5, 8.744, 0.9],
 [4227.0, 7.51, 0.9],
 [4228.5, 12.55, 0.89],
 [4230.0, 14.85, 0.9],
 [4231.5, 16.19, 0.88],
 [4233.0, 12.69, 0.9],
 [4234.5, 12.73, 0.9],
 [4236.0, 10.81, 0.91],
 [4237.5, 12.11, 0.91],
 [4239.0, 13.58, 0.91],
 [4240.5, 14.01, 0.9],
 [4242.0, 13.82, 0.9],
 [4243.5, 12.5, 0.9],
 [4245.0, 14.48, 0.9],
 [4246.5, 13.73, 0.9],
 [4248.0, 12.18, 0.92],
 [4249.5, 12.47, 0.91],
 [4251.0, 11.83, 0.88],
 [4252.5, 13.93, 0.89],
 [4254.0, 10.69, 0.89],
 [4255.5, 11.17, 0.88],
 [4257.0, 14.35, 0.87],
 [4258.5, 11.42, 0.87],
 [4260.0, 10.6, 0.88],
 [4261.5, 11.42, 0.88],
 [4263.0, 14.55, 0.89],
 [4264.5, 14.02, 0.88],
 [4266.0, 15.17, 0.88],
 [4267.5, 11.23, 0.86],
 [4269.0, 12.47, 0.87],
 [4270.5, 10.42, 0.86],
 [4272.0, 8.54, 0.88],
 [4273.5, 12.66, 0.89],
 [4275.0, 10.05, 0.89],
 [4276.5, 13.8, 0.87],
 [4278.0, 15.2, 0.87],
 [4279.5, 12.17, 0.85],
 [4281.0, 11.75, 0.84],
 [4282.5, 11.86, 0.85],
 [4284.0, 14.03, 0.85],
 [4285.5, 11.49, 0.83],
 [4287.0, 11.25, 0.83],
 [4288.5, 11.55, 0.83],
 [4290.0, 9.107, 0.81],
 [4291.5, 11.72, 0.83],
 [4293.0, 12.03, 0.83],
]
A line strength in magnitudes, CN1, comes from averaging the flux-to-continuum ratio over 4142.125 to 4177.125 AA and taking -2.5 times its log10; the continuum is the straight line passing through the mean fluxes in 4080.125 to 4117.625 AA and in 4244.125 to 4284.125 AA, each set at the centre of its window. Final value -0.05 mag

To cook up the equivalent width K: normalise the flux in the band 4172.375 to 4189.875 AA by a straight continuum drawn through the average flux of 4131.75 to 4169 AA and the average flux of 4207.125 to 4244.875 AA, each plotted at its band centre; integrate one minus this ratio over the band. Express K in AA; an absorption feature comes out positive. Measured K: 0.84 AA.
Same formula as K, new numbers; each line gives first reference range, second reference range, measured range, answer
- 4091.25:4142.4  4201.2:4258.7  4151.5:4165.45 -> -0.9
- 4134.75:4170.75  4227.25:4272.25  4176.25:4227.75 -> 2.6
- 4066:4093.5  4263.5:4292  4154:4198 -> -2.4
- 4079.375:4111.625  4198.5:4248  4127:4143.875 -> -0.7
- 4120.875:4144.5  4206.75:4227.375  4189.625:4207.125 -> 0.7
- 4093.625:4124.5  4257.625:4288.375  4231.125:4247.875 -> -1.1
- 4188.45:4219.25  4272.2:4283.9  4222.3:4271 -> 0.7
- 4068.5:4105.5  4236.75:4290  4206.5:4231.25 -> -0.9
